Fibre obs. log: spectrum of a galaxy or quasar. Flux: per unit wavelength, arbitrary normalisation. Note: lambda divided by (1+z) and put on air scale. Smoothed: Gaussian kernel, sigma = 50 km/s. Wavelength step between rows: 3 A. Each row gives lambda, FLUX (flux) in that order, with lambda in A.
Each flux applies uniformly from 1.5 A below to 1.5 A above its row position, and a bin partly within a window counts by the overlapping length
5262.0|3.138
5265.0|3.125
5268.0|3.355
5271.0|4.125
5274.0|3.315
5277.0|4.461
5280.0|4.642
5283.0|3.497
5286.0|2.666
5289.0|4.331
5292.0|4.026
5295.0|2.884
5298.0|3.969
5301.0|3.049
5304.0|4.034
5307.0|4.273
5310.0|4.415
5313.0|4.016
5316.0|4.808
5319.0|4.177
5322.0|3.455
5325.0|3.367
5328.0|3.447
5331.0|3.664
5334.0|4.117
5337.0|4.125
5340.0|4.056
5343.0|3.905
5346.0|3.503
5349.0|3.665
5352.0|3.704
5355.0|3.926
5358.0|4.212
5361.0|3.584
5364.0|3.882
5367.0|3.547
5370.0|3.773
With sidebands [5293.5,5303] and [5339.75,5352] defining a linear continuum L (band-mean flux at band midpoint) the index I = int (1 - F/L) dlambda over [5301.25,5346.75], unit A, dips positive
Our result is -5.0 A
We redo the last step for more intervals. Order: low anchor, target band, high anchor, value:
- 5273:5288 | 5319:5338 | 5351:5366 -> 0.5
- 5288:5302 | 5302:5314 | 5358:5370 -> -1.6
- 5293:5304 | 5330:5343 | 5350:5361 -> -0.9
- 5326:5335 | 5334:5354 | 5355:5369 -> -0.5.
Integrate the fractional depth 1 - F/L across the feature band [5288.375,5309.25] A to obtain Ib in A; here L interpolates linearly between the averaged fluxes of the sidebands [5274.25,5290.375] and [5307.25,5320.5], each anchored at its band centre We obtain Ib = 1.6 A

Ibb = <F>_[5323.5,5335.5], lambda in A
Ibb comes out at 3.65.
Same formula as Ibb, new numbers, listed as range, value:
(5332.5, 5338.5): 4.12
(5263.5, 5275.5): 3.48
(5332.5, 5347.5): 3.94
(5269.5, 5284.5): 4.01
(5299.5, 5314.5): 3.96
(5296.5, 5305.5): 3.68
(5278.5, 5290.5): 3.78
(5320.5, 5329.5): 3.42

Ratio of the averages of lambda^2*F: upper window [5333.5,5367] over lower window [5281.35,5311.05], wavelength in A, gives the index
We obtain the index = 1.1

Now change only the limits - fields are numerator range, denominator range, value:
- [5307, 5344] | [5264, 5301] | 1.10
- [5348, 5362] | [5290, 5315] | 1.01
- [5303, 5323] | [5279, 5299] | 1.15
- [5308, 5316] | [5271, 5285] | 1.11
